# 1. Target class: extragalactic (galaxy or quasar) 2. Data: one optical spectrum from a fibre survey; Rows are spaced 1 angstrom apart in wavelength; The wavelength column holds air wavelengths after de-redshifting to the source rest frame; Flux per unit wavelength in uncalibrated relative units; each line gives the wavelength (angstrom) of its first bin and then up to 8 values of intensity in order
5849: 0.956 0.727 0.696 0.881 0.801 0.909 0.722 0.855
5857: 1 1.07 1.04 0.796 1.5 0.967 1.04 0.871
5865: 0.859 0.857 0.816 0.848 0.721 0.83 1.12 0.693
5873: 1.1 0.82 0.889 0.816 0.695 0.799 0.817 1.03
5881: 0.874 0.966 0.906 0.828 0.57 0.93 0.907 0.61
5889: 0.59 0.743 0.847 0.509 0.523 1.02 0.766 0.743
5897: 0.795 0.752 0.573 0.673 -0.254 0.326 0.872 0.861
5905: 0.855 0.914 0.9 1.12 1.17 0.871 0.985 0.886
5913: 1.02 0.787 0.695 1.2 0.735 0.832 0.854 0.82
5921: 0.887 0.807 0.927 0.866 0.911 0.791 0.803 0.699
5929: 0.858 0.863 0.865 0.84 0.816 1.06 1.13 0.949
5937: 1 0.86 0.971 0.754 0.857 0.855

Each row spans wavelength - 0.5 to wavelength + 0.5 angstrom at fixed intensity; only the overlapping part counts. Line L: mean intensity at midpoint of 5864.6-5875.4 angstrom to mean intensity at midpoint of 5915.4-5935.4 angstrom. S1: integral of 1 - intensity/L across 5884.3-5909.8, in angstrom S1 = 4.0 angstrom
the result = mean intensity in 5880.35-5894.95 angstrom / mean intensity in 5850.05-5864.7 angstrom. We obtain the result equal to 0.83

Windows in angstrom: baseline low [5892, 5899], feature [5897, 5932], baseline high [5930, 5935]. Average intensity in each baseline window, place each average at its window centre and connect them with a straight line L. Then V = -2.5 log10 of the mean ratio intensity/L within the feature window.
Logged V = 0.02 mag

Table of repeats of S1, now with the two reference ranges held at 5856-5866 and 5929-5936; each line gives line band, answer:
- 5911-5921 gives 0.7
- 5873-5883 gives 1.1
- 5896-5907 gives 3.5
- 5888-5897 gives 2.3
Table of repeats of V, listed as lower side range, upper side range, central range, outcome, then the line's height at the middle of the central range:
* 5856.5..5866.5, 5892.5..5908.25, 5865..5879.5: 0.09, 0.919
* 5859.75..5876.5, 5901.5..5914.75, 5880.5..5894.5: 0.17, 0.902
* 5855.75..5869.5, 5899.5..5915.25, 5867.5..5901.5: 0.15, 0.872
